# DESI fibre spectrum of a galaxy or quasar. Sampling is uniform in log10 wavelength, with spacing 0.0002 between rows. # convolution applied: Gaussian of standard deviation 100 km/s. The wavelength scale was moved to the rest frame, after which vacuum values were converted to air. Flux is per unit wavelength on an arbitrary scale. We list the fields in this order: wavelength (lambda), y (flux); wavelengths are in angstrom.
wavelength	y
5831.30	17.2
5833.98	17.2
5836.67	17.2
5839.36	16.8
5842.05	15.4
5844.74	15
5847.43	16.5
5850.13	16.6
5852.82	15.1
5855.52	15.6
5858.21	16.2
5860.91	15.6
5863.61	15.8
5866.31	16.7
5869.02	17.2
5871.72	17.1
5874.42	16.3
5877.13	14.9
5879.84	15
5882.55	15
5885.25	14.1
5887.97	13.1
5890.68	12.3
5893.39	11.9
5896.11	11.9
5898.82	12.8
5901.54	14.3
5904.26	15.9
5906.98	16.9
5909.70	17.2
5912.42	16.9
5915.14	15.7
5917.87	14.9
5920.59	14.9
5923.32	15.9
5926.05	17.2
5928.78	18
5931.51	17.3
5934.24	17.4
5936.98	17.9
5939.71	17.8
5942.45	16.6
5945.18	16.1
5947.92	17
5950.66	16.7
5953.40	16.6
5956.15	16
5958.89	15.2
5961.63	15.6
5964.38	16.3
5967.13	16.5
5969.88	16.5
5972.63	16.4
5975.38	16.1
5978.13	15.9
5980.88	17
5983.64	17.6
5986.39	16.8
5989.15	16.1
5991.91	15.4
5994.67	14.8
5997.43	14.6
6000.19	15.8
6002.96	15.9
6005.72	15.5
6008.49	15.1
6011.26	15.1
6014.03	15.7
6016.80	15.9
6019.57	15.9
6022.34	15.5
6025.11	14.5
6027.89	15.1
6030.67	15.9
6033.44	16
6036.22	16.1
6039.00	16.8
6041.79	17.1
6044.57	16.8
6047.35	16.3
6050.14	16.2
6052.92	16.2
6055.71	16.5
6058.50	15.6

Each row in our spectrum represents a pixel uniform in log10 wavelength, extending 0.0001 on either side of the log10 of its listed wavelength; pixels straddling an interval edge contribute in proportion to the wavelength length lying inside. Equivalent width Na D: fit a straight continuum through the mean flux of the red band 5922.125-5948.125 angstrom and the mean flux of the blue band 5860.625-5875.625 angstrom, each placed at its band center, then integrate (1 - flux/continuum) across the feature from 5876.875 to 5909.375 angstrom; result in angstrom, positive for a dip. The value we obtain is 5.2 angstrom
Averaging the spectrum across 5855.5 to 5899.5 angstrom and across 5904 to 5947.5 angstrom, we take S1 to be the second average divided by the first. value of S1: 1.1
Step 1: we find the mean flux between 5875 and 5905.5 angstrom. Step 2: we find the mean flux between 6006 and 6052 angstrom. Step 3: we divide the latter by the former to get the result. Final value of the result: 1.15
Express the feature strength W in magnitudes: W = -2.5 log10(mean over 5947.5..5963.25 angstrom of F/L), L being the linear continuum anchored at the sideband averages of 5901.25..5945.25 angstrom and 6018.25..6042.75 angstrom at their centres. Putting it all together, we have 0.02 mag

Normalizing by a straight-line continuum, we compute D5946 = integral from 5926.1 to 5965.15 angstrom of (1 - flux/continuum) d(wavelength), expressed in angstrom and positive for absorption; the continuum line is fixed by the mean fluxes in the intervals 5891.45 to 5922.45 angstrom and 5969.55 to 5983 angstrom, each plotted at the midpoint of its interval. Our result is -2.64 angstrom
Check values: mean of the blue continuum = 14.8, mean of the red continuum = 16.4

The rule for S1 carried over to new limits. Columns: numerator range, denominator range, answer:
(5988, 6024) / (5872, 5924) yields 1.05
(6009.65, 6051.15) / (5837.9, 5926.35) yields 1.04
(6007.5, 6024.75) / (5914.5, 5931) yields 0.96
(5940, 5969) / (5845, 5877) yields 1.01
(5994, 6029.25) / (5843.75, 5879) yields 0.96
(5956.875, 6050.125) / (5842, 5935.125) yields 1.03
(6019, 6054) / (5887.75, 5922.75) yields 1.10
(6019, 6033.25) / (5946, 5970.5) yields 0.95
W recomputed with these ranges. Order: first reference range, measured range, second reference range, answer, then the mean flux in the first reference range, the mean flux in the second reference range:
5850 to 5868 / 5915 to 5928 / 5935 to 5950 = 0.06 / 15.9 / 17.1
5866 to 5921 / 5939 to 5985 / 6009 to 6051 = -0.07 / 15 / 15.9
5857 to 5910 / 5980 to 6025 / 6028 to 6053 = 0.02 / 15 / 16.3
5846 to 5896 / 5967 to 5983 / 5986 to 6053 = -0.06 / 15.2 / 15.8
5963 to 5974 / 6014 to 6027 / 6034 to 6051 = 0.07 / 16.4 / 16.5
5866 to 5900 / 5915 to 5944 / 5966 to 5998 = -0.10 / 14.4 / 16.2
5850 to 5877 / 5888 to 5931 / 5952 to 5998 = 0.07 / 16.1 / 16.1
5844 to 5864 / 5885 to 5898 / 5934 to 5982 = 0.27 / 15.8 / 16.5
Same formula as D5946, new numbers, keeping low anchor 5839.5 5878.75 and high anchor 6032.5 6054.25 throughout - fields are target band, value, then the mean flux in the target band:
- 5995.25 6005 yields 0.6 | 15.4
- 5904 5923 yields 0.1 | 16.1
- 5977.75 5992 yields -0.3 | 16.6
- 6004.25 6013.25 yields 0.6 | 15.3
